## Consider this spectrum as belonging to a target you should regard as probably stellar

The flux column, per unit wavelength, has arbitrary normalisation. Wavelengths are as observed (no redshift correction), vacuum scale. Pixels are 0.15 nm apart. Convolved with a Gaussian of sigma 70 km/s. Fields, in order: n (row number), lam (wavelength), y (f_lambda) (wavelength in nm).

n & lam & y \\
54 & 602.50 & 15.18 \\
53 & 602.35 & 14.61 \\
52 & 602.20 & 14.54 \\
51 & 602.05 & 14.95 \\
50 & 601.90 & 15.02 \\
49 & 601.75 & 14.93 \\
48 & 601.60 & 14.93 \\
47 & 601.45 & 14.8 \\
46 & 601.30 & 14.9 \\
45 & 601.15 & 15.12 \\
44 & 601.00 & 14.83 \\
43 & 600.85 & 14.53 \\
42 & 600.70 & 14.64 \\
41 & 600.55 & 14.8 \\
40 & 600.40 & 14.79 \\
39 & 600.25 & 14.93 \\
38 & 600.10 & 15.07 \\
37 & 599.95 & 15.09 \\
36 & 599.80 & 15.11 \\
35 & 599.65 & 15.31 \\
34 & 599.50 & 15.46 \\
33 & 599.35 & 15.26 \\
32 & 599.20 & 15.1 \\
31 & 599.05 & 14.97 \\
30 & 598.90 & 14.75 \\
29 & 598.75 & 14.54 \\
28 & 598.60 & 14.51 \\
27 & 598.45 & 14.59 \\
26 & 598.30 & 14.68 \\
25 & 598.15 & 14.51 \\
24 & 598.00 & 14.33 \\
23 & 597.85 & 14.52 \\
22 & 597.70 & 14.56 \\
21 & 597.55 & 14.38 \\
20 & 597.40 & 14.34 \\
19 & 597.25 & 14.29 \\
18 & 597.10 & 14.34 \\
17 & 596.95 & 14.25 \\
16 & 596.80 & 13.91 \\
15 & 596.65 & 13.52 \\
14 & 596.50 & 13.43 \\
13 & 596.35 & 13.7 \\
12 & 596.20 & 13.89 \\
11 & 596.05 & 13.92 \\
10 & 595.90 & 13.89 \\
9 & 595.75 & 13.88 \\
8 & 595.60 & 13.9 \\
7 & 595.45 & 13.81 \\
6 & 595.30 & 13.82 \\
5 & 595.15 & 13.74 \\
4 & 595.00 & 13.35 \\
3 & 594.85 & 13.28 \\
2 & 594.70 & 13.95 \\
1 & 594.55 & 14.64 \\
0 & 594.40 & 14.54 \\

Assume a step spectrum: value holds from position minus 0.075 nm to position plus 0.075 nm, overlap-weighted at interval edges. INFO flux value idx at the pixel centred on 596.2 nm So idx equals 13.89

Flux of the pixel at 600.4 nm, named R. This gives 14.79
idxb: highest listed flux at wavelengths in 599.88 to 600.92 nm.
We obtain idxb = 15.09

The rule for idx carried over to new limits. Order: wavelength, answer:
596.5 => 13.43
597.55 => 14.38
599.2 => 15.1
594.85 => 13.28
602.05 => 14.95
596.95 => 14.25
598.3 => 14.68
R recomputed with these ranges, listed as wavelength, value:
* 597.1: 14.34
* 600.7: 14.64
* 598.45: 14.59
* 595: 13.35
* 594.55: 14.64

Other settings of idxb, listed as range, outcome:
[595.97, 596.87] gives 13.92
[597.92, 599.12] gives 14.97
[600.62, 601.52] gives 15.12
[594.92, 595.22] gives 13.74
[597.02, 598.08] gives 14.56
